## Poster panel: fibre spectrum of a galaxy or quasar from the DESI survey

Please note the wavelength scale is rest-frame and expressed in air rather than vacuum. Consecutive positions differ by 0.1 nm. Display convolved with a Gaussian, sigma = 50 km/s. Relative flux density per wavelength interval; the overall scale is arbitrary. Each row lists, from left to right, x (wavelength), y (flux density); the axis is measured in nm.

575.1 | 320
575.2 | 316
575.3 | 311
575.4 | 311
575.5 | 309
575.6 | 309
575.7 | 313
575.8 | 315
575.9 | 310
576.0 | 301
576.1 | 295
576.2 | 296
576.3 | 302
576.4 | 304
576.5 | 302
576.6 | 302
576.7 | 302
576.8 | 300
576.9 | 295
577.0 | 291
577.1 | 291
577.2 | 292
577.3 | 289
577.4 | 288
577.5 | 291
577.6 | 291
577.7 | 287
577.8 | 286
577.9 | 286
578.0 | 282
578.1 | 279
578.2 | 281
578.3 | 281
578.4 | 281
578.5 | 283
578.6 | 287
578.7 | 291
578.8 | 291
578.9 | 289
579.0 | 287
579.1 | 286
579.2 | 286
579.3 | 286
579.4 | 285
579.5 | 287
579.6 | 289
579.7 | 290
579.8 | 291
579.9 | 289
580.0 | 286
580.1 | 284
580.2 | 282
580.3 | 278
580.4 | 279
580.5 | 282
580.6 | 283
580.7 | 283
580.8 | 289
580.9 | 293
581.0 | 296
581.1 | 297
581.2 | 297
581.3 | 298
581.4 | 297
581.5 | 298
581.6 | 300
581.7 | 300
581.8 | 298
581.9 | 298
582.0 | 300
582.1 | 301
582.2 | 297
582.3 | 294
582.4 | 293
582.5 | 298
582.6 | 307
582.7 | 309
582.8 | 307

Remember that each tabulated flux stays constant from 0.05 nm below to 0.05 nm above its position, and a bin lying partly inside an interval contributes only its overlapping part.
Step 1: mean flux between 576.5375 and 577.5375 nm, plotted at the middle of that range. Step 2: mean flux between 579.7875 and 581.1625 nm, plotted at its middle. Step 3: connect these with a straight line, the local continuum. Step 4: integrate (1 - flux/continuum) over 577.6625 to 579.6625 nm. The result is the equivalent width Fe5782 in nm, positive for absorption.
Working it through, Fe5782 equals 0.03 nm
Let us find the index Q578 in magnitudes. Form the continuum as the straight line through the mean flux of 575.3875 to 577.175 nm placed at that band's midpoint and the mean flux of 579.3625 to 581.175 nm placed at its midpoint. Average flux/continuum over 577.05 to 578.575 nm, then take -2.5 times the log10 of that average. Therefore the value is 0.04 mag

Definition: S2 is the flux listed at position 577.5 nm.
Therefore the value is 291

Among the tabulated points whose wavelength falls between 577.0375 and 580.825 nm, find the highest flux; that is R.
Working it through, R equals 292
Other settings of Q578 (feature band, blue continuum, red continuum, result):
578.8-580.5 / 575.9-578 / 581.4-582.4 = 0.040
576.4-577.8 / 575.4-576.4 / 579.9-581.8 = 0.029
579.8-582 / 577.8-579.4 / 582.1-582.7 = 0.009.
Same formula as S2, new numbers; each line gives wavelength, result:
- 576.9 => 295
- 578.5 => 283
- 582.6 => 307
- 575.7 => 313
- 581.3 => 298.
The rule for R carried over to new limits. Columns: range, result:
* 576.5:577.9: 302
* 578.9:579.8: 291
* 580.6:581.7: 300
